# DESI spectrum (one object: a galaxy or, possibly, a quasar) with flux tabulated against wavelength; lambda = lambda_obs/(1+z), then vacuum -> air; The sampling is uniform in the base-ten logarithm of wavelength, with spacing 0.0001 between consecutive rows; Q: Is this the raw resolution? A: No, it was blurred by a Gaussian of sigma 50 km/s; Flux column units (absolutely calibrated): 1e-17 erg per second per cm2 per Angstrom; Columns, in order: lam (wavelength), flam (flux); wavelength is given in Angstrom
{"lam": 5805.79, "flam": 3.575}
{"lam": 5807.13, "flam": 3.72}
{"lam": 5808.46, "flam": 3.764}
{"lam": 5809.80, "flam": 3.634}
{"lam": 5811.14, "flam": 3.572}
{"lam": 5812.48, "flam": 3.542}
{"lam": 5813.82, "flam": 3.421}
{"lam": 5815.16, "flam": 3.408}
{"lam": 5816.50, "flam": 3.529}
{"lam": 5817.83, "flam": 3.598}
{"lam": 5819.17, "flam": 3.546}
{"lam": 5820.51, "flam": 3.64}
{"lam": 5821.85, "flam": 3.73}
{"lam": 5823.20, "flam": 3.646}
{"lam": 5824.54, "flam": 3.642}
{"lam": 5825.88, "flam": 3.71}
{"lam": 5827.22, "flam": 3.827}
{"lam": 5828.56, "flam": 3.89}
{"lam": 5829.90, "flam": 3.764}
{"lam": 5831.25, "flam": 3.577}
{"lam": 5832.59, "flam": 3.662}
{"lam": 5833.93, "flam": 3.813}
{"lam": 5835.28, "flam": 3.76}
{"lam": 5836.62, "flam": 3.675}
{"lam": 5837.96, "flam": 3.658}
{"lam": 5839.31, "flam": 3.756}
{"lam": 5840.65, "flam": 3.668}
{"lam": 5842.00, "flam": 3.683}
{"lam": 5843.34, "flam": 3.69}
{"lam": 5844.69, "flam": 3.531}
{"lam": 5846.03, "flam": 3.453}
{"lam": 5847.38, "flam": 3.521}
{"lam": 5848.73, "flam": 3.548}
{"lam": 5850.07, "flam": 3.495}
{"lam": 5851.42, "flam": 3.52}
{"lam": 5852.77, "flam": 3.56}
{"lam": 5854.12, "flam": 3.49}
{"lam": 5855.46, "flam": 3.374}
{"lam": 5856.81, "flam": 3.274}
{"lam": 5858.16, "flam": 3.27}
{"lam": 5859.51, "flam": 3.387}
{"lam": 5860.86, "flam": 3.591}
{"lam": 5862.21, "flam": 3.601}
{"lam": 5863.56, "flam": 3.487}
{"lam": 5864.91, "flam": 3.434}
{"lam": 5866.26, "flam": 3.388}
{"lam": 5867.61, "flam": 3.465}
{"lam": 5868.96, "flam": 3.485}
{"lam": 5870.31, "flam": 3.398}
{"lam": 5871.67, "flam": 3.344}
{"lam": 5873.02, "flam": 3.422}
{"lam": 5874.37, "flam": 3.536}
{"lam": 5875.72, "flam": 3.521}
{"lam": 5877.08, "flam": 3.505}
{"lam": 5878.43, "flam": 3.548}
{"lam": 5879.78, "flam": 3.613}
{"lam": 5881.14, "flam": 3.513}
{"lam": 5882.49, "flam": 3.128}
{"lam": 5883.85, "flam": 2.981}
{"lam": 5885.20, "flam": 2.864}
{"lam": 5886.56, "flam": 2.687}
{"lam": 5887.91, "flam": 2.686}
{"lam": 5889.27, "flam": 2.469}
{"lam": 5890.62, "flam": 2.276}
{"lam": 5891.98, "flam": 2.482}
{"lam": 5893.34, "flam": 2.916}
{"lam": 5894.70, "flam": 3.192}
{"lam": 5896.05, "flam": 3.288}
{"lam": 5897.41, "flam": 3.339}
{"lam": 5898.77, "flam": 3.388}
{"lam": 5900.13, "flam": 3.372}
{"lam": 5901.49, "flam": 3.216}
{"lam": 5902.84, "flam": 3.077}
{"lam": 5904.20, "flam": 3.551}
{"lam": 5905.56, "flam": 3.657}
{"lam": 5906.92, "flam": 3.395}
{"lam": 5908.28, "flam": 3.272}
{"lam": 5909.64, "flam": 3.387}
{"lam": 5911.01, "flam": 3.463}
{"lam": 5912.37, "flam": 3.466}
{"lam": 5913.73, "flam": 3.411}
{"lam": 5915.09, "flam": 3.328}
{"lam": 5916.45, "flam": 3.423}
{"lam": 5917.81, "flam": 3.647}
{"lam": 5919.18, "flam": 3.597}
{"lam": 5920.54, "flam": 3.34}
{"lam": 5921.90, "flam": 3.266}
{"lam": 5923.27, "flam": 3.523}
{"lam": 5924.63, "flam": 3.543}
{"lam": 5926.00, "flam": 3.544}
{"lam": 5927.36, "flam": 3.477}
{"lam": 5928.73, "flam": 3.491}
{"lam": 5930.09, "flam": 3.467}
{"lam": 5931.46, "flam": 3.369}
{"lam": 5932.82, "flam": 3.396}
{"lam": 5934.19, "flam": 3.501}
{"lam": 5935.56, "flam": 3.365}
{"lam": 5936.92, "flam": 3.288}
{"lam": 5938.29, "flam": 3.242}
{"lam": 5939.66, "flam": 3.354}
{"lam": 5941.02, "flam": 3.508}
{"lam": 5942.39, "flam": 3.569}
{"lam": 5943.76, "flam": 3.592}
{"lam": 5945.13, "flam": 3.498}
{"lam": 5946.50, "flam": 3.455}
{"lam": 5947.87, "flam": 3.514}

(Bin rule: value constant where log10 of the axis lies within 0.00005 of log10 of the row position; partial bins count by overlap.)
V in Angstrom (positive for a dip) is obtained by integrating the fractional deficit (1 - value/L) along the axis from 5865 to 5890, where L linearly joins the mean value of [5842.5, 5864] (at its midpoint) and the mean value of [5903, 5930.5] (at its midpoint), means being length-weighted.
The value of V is 1.6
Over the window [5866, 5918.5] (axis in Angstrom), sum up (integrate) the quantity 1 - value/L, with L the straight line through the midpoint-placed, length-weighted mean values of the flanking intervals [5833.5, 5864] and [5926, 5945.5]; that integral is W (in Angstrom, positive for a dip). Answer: 3.59 Angstrom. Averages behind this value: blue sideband 3.55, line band 3.26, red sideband 3.44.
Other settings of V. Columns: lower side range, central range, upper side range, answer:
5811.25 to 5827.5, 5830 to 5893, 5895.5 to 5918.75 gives 2.1 Angstrom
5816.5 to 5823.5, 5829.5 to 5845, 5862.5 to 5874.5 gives -0.6 Angstrom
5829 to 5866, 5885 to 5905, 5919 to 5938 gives 2.8 Angstrom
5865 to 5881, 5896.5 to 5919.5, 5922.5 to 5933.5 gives 0.4 Angstrom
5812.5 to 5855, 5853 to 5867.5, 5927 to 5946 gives 0.6 Angstrom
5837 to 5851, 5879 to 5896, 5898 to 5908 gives 2.6 Angstrom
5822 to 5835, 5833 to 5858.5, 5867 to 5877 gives 0.3 Angstrom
